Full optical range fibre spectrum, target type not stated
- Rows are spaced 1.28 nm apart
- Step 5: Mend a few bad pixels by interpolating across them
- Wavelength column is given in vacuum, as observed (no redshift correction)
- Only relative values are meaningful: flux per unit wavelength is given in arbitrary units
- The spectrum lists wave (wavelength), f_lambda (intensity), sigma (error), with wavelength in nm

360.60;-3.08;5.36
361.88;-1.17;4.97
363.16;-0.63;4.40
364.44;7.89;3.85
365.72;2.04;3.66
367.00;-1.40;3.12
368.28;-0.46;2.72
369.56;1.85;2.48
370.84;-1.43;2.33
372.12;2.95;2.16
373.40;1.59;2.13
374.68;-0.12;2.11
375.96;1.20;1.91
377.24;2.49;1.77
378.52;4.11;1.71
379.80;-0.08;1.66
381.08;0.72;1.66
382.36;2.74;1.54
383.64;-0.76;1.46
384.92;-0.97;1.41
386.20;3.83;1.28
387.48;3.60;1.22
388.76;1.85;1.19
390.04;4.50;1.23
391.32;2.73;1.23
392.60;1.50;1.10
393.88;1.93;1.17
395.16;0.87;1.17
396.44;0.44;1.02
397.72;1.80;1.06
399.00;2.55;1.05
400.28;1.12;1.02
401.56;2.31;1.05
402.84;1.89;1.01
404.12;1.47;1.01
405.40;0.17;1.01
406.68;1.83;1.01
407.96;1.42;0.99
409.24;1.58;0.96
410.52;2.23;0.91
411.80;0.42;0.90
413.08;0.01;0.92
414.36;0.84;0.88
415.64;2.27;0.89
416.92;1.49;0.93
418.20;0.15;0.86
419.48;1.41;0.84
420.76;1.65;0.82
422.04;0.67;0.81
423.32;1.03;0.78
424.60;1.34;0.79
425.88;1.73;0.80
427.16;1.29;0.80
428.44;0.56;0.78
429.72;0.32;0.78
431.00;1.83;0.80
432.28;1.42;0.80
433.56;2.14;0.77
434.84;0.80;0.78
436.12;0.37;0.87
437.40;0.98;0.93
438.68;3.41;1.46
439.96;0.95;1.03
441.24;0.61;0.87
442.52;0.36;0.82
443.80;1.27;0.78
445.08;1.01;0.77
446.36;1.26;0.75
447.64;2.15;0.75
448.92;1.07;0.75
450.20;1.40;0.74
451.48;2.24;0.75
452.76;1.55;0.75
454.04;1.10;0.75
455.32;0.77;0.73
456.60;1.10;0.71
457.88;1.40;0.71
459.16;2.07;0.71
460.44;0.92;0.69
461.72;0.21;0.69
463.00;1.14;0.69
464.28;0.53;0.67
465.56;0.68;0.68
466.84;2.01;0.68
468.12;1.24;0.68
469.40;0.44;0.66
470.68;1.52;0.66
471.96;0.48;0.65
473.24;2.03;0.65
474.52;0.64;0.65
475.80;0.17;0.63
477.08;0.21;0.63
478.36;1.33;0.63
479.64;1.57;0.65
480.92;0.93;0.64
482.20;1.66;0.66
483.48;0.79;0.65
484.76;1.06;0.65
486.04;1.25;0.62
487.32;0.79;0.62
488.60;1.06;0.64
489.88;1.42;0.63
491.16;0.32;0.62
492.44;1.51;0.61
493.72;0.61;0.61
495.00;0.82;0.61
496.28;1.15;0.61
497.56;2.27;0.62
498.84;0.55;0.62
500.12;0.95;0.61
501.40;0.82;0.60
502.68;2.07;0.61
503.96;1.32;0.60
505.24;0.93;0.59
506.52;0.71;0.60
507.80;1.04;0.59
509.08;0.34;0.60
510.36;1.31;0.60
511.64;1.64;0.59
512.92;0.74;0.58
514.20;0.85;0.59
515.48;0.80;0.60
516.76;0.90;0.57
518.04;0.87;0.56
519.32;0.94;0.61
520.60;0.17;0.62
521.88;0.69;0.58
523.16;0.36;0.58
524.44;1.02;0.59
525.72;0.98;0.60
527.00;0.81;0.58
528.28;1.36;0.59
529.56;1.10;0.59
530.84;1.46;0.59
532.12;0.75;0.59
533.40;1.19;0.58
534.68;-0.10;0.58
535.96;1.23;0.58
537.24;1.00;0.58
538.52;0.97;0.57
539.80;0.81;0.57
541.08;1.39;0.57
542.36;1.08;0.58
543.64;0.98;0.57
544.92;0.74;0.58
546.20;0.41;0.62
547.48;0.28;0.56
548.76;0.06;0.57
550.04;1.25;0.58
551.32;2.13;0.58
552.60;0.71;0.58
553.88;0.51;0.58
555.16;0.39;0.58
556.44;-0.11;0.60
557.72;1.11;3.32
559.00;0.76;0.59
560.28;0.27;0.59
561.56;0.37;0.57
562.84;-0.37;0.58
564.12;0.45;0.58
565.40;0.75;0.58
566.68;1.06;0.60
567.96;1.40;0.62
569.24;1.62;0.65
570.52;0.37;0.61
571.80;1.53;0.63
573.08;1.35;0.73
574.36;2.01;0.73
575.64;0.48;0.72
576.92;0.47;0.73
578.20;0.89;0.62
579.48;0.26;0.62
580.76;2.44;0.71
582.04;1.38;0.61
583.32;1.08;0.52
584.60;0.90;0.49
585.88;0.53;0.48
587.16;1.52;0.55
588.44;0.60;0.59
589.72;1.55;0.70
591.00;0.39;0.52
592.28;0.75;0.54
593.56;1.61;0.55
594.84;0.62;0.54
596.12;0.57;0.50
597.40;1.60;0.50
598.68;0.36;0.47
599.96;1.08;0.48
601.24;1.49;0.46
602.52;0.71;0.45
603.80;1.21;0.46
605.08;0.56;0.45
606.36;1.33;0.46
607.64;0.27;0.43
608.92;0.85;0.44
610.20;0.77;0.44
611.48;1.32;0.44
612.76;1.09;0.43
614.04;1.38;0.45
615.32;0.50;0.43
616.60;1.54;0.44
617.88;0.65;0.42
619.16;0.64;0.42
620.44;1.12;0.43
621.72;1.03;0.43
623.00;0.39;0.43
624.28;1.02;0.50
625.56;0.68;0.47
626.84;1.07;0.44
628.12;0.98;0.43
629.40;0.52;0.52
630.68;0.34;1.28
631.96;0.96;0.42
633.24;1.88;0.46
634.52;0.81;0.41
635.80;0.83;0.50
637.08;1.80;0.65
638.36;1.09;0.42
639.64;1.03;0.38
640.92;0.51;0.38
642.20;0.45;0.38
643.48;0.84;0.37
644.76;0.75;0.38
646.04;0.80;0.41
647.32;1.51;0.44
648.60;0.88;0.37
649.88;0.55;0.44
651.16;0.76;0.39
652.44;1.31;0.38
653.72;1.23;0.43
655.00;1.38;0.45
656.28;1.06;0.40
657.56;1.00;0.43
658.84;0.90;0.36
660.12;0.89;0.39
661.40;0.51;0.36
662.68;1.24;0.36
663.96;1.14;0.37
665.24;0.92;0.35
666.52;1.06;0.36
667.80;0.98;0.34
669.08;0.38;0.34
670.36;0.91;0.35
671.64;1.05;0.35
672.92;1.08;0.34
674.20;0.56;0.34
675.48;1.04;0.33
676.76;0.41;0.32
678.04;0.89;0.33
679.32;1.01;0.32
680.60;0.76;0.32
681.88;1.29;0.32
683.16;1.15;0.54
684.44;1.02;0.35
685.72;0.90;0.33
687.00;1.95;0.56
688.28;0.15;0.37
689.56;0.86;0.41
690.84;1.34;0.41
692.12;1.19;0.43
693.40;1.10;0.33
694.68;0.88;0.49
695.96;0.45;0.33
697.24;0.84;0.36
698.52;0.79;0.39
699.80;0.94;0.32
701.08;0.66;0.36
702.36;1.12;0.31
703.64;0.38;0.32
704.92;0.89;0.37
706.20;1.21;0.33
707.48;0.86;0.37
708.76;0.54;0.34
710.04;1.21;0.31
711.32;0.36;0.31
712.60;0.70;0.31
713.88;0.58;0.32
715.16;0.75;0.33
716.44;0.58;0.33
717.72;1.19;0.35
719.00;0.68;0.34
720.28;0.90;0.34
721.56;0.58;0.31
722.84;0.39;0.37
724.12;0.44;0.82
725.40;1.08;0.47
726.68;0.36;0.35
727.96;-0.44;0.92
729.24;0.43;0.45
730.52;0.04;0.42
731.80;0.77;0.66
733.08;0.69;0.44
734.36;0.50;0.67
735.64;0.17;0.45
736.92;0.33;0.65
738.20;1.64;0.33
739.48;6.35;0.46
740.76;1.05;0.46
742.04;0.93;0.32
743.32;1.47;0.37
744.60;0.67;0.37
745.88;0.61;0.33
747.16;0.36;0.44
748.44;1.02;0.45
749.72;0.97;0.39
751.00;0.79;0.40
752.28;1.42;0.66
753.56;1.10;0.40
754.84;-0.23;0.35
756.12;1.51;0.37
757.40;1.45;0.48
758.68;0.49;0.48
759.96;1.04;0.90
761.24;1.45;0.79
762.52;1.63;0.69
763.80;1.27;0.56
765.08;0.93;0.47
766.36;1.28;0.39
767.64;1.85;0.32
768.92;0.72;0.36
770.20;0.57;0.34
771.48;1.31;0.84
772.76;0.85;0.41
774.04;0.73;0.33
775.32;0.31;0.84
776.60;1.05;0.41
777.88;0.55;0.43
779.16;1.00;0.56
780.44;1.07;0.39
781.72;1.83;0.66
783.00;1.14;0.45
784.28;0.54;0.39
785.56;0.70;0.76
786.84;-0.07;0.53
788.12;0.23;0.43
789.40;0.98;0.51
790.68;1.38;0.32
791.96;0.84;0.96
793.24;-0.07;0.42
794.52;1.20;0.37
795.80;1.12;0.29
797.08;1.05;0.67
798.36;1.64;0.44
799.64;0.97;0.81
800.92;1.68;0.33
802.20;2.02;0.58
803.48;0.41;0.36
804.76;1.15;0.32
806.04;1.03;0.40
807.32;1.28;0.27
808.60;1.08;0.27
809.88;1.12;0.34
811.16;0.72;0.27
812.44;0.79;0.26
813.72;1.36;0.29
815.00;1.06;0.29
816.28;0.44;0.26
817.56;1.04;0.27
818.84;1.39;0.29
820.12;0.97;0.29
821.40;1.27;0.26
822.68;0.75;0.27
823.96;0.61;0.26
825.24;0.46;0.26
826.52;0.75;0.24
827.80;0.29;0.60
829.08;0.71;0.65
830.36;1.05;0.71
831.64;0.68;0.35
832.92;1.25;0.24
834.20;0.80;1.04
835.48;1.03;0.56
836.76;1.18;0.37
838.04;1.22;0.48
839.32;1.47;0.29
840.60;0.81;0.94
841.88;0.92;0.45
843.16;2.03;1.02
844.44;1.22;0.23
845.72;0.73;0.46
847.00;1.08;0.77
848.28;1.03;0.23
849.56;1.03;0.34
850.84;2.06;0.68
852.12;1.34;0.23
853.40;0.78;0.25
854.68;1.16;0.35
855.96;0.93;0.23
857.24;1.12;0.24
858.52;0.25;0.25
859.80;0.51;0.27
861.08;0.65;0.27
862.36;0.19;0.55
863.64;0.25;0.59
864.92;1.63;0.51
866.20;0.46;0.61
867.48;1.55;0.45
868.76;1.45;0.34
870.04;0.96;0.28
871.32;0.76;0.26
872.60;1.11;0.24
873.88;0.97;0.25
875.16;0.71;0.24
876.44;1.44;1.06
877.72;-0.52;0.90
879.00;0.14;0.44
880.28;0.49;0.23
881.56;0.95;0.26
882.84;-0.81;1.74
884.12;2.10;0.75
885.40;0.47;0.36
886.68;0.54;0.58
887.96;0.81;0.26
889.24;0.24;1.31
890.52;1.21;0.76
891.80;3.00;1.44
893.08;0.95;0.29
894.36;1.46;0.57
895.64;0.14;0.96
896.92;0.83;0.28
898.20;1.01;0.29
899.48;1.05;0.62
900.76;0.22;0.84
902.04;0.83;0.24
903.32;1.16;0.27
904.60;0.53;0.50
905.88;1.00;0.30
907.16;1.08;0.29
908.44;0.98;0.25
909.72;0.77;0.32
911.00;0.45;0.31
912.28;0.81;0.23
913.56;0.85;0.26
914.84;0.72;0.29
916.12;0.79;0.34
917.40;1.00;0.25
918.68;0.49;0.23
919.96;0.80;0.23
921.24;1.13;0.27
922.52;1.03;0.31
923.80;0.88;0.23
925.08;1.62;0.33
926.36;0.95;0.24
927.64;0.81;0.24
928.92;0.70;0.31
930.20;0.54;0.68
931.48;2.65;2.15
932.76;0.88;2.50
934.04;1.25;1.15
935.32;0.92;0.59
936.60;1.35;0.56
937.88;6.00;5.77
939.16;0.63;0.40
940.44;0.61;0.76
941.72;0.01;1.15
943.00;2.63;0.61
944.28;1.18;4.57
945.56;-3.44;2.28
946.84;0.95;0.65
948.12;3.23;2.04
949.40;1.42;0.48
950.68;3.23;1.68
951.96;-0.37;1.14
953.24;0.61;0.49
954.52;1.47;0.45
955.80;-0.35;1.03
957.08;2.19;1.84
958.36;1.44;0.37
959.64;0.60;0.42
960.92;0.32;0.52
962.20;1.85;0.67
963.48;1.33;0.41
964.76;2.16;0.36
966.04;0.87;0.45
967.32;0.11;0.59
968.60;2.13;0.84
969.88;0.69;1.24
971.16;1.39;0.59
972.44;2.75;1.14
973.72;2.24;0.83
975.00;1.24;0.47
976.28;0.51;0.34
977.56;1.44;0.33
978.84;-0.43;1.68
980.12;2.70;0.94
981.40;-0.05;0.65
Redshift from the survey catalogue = 0.983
